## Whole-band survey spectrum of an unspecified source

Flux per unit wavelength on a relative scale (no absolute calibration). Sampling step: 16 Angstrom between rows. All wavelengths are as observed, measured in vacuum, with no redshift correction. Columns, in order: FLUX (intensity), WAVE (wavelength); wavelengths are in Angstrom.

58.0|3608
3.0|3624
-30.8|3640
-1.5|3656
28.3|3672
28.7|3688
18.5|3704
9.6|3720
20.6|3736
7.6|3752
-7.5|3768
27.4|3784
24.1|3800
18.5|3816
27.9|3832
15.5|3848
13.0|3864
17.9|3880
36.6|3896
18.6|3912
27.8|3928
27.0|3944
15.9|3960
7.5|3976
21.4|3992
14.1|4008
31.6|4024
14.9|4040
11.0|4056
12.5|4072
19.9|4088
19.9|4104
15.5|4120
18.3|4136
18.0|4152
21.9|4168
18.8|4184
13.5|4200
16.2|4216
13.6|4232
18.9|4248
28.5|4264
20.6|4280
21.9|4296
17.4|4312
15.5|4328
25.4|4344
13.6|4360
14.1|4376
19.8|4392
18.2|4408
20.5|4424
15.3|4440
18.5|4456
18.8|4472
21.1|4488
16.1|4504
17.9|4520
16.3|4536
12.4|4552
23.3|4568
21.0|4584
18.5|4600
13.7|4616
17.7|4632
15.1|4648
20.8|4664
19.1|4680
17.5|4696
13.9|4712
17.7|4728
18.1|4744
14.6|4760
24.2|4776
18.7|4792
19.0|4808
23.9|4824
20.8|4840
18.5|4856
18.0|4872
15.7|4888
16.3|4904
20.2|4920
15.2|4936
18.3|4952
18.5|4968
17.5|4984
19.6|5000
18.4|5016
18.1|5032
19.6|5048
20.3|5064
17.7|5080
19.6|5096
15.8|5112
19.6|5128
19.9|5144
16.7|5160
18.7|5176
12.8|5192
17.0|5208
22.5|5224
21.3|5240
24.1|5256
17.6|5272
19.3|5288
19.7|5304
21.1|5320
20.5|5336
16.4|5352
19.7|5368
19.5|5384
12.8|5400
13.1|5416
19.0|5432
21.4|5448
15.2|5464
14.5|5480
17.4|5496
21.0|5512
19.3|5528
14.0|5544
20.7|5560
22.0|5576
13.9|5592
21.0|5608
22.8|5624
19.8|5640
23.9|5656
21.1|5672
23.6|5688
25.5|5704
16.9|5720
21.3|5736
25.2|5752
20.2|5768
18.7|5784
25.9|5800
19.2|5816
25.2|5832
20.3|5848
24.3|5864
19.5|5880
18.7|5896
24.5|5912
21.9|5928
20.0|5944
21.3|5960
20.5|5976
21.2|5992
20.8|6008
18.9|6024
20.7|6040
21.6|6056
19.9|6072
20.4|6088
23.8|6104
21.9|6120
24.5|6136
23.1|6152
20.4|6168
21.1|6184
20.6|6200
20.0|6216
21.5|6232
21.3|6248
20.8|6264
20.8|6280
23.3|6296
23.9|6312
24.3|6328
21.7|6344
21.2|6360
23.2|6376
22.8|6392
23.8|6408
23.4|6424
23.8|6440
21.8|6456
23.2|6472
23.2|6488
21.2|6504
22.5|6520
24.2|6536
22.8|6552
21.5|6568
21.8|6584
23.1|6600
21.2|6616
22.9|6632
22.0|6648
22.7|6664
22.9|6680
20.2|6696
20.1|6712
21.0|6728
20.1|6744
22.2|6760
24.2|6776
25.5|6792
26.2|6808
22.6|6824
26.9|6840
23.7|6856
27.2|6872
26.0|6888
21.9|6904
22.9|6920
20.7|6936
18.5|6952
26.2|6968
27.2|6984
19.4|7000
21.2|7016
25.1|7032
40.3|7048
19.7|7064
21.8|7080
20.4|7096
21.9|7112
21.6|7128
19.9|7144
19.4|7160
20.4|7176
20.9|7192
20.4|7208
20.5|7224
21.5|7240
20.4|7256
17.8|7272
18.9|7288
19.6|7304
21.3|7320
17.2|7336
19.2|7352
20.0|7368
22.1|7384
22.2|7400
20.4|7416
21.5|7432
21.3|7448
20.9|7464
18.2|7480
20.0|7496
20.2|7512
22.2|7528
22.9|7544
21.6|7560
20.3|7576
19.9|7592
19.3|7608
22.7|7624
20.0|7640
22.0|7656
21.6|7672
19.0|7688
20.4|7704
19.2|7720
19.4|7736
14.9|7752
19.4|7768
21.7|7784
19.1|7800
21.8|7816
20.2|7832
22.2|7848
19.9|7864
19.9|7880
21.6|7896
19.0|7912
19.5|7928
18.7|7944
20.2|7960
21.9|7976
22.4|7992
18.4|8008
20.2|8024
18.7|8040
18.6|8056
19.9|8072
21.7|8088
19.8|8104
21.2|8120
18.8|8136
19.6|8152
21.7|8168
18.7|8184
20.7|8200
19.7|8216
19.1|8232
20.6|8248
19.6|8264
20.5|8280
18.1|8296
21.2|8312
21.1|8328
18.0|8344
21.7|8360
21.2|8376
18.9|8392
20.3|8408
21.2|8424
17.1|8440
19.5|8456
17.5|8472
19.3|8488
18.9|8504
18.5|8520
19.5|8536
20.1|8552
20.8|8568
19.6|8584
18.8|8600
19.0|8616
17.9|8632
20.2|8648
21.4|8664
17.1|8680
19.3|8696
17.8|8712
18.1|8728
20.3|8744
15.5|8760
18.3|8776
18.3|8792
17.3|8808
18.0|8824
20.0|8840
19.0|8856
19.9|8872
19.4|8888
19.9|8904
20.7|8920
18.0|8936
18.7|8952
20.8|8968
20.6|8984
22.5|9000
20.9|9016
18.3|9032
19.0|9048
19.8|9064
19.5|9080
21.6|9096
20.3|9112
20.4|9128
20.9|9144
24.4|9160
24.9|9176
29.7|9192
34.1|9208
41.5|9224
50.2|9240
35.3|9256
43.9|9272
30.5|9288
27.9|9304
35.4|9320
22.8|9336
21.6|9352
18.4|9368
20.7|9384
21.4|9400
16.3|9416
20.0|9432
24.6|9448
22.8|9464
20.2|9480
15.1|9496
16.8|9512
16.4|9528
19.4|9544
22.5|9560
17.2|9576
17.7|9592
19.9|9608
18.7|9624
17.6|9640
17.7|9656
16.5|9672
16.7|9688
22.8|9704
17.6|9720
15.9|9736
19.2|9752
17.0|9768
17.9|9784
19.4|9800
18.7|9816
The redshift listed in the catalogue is 0.408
